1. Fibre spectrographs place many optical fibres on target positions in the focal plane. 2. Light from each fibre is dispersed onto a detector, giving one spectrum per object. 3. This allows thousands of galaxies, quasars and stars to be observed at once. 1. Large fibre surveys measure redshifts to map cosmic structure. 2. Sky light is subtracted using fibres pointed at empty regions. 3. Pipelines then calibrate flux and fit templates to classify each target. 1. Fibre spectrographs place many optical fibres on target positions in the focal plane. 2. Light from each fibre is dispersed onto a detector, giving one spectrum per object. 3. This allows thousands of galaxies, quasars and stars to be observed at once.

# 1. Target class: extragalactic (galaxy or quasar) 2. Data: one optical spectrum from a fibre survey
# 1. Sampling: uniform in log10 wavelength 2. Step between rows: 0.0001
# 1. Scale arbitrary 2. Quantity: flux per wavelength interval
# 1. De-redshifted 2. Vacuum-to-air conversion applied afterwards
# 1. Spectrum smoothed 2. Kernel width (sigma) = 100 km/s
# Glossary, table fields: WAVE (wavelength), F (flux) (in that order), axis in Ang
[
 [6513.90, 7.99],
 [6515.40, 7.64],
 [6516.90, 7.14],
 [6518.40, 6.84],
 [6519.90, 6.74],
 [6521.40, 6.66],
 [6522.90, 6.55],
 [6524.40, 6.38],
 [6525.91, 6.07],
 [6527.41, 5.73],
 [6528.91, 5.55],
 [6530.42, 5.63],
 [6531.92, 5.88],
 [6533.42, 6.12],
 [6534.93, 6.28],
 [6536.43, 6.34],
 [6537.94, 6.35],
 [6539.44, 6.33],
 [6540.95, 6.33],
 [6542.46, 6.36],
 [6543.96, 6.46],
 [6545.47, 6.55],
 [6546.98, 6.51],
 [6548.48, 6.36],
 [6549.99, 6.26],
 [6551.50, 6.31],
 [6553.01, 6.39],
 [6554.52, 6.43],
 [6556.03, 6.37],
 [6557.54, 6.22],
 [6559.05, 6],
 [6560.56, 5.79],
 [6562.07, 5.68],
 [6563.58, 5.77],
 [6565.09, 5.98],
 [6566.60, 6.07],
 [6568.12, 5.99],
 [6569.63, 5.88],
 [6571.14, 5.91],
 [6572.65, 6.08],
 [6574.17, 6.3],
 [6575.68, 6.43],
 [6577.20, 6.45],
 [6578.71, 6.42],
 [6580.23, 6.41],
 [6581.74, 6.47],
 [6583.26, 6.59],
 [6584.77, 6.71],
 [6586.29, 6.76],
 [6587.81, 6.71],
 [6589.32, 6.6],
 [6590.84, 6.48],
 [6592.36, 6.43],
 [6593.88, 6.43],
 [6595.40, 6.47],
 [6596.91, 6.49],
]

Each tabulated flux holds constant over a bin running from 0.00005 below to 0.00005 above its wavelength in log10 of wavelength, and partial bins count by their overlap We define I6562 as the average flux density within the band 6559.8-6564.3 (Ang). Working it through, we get 5.75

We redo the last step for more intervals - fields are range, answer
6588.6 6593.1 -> 6.5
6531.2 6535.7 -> 6.1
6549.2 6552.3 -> 6.28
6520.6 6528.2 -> 6.28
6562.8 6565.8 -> 5.88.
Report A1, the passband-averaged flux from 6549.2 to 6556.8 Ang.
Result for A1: 6.35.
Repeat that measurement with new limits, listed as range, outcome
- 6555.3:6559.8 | 6.2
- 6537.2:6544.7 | 6.37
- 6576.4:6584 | 6.46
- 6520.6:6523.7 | 6.61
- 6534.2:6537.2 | 6.31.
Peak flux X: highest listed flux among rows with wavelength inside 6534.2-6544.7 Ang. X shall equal 6.46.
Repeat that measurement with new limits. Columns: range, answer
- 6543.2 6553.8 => 6.55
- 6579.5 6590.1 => 6.76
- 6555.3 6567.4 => 6.37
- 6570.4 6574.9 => 6.3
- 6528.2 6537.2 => 6.34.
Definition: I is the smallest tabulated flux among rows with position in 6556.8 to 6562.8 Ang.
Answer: 5.68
